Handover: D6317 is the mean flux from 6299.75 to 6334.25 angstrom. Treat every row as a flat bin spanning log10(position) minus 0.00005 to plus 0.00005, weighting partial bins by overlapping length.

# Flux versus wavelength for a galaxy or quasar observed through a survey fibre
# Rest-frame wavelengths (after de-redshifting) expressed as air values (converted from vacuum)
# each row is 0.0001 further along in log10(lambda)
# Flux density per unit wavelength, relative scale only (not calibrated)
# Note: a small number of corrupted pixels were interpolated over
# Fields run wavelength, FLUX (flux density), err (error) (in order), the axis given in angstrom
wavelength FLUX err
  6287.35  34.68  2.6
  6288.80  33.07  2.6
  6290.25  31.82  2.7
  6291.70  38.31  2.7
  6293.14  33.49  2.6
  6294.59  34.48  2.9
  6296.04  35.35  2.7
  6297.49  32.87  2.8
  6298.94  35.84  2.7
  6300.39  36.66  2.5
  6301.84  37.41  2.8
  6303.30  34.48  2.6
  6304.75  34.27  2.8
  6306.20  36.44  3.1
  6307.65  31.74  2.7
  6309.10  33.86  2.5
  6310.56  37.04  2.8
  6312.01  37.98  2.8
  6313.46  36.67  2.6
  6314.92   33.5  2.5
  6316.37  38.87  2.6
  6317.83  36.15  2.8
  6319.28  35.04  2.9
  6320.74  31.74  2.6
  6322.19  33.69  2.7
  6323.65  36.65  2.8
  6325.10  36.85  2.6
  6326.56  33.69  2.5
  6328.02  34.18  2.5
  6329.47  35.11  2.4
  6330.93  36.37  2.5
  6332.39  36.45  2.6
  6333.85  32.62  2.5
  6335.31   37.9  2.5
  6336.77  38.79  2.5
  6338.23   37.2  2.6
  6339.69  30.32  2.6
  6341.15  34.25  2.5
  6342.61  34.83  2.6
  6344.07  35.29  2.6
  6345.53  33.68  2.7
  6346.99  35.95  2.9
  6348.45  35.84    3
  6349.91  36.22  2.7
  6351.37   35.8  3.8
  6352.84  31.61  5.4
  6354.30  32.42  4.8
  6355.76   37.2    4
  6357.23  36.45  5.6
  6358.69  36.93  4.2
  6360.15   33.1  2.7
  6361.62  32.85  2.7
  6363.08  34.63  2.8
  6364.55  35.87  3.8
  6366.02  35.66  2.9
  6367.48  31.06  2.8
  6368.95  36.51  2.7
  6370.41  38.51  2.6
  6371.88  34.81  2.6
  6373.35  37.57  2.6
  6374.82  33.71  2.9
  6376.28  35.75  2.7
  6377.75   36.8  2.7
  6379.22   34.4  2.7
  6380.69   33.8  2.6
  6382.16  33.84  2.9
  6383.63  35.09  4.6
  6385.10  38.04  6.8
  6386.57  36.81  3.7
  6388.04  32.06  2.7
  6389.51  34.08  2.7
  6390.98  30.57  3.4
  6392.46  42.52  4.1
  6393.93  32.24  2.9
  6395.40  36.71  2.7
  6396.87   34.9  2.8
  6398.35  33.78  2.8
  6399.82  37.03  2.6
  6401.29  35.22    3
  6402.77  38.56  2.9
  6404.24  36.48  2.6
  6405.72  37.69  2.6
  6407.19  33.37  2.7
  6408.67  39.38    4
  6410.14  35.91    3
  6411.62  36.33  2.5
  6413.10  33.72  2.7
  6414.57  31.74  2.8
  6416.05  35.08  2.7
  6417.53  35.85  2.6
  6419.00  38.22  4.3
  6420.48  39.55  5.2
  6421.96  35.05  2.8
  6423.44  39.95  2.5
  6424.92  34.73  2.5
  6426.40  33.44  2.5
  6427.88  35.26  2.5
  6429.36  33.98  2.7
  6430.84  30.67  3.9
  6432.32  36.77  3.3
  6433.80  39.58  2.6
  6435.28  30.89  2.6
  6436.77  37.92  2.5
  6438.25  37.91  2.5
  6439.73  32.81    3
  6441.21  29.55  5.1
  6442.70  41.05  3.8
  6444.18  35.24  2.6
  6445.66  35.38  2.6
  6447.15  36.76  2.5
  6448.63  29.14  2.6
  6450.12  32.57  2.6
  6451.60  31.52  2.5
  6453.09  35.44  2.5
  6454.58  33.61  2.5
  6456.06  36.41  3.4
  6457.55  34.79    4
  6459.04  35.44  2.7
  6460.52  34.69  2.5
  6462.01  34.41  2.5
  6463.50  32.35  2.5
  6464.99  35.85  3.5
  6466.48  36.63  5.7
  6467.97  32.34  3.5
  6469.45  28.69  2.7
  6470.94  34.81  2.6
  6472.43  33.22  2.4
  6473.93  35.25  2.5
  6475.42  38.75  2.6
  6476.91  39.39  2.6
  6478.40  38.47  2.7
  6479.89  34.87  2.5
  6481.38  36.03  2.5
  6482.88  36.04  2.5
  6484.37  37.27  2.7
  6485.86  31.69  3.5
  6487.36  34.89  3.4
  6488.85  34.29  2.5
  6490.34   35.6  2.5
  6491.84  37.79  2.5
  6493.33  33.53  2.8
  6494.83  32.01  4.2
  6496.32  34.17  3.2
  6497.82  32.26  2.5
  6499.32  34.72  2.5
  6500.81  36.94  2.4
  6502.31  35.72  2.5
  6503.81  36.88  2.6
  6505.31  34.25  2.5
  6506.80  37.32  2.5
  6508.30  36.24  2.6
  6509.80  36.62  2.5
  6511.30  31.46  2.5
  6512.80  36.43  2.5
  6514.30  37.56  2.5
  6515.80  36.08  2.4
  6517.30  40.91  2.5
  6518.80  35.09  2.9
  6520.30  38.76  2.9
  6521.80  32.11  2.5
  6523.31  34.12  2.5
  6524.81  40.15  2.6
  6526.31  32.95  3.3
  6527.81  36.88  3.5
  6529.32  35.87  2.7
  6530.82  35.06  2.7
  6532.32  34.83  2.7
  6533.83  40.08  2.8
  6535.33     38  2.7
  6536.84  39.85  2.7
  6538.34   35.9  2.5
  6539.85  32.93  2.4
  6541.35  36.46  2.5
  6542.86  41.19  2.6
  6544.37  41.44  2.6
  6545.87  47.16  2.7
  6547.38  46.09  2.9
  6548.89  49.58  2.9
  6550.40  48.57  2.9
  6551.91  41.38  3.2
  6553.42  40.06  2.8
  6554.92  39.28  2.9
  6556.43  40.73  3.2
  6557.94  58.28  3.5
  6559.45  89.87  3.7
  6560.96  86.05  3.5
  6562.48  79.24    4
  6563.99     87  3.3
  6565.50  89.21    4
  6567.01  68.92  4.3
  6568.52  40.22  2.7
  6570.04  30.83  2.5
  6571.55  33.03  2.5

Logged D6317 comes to 35.3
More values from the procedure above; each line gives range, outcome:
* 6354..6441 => 35.4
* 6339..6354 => 34.3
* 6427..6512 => 34.9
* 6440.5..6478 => 34.6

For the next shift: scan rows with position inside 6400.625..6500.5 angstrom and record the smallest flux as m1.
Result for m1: 28.69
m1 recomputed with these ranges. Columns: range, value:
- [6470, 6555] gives 31.46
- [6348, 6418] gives 30.57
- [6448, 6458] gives 29.14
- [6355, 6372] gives 31.06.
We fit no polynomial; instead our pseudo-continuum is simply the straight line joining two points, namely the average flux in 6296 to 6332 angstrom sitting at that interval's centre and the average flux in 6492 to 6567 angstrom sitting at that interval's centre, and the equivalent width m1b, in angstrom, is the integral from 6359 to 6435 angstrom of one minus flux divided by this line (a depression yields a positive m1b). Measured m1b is 5.7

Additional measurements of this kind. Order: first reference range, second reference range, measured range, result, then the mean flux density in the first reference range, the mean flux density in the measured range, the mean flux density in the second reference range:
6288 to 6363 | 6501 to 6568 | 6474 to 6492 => 2.6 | 35.1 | 36.2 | 44.8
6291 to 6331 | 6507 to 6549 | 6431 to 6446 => 0.5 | 35.3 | 35.5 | 37.7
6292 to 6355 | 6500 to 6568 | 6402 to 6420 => 1.4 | 35.1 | 36.1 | 44.7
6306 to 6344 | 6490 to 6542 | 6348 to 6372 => 0.3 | 35.3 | 35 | 35.9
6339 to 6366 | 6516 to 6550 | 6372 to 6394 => 0.0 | 34.7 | 35.2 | 38.5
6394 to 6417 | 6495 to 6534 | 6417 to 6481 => 1.1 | 35.6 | 35.1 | 35.8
